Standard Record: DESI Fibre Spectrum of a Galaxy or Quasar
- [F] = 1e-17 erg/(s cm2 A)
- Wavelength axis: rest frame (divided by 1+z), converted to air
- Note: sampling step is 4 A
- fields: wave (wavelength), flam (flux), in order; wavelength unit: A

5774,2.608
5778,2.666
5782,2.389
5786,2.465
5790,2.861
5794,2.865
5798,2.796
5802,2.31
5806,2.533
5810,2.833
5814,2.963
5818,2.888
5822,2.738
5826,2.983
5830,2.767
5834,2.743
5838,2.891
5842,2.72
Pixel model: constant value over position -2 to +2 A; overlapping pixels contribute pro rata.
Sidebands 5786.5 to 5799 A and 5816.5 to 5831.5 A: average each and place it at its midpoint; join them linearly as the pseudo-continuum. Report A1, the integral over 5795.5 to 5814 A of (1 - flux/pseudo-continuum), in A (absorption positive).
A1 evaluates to 1.0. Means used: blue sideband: 2.8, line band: 2.66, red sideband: 2.85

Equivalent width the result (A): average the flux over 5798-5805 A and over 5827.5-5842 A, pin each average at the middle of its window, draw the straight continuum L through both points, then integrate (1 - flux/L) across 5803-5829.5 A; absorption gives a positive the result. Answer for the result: -1.8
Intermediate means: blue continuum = 2.48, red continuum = 2.8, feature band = 2.8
